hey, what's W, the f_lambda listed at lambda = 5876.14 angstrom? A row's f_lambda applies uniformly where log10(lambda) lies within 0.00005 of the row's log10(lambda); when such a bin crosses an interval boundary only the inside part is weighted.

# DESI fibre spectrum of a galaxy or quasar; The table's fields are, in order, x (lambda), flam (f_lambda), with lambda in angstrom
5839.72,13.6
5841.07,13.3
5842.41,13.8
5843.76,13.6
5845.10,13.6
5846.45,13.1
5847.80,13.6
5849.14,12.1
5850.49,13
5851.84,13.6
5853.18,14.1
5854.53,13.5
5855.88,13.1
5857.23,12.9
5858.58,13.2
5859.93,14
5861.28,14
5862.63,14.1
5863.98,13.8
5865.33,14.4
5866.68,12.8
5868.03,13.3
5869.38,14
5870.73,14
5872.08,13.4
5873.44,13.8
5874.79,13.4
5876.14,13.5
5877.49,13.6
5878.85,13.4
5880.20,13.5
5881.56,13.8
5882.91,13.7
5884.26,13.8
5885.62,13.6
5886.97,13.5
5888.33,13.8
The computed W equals 13.5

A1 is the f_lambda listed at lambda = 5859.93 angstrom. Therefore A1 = 14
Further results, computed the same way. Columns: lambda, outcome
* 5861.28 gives 14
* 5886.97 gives 13.5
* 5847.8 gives 13.6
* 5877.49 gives 13.6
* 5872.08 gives 13.4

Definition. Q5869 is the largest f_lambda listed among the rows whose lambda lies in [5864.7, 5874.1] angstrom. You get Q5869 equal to 14.4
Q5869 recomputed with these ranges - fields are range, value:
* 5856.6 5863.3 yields 14.1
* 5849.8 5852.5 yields 13.6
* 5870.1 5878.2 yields 14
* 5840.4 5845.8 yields 13.8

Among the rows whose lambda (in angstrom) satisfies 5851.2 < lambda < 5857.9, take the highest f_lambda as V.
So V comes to 14.1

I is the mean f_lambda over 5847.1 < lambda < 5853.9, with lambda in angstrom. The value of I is 13.3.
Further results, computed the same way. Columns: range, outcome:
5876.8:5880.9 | 13.5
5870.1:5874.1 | 13.7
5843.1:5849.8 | 13.2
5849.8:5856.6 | 13.4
